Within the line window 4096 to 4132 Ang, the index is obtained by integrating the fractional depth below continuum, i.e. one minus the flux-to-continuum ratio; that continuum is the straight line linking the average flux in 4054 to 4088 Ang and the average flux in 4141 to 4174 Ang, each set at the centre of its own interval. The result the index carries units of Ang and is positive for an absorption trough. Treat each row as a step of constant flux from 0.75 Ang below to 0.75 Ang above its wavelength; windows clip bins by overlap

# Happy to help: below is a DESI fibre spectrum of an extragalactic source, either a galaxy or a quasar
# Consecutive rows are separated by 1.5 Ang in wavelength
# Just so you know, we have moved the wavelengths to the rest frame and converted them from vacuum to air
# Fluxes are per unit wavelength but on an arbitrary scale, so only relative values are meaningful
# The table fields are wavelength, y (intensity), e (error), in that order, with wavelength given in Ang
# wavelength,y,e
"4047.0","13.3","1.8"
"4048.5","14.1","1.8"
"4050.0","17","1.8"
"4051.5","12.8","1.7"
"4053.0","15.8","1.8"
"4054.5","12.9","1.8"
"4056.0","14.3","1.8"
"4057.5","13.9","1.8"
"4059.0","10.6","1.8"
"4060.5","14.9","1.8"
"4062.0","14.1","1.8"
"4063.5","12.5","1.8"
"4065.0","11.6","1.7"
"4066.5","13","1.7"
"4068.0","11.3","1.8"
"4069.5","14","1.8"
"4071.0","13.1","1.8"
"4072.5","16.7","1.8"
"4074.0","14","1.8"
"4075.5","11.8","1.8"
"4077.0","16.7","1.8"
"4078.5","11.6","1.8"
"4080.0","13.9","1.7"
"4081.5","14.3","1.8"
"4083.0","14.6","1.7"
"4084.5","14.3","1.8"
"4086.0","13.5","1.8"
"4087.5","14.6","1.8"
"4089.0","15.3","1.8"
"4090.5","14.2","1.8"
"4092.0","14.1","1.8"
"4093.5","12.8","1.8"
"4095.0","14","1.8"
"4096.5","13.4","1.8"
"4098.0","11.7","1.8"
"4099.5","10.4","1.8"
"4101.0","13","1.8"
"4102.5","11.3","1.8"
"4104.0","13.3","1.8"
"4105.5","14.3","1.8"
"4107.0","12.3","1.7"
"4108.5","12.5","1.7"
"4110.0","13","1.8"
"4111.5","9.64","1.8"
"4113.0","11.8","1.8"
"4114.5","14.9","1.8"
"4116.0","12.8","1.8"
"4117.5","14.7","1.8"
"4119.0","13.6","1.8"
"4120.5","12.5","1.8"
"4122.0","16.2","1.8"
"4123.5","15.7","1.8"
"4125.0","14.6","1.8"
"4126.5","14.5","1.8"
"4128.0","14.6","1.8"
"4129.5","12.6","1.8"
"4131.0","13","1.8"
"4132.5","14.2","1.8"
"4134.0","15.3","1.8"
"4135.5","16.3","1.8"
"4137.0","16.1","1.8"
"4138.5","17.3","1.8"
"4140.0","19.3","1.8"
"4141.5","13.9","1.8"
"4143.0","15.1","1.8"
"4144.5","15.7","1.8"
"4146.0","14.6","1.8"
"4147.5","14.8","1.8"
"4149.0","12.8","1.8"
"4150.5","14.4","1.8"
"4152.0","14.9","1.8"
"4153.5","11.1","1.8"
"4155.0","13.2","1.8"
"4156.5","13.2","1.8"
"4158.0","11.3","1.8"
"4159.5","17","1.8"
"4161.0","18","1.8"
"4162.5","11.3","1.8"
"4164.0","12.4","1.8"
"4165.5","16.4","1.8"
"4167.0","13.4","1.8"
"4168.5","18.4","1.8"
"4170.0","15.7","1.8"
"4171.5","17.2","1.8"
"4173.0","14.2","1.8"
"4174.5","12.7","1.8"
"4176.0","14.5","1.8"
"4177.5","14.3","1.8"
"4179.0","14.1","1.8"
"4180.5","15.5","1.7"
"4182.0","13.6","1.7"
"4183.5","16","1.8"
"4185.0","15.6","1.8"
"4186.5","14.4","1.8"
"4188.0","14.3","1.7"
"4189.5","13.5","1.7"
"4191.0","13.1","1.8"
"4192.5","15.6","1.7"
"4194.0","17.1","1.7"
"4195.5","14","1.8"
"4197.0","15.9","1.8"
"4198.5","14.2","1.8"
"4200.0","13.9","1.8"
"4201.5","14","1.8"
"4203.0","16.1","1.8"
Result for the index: 2.2 Ang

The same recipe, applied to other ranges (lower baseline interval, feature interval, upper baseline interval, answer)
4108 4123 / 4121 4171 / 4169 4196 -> -3.0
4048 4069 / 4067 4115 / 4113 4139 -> 2.3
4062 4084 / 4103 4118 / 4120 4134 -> 1.3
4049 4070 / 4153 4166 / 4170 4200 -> 0.6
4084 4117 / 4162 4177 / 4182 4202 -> -0.4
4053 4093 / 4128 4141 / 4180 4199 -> -1.0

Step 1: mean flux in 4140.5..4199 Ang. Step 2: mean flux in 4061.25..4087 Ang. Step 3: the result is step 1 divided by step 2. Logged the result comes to 1.07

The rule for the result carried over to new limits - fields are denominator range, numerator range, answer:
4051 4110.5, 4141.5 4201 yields 1.08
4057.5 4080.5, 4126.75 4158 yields 1.09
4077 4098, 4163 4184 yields 1.07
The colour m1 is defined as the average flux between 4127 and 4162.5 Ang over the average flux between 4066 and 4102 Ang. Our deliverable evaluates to 1.08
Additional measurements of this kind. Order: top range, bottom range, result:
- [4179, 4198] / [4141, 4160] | 1.06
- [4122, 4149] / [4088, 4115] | 1.17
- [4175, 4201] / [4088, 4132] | 1.10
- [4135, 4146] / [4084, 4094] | 1.14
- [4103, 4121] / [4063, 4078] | 0.96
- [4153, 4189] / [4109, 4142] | 1.01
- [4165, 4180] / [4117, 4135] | 1.05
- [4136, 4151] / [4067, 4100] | 1.13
